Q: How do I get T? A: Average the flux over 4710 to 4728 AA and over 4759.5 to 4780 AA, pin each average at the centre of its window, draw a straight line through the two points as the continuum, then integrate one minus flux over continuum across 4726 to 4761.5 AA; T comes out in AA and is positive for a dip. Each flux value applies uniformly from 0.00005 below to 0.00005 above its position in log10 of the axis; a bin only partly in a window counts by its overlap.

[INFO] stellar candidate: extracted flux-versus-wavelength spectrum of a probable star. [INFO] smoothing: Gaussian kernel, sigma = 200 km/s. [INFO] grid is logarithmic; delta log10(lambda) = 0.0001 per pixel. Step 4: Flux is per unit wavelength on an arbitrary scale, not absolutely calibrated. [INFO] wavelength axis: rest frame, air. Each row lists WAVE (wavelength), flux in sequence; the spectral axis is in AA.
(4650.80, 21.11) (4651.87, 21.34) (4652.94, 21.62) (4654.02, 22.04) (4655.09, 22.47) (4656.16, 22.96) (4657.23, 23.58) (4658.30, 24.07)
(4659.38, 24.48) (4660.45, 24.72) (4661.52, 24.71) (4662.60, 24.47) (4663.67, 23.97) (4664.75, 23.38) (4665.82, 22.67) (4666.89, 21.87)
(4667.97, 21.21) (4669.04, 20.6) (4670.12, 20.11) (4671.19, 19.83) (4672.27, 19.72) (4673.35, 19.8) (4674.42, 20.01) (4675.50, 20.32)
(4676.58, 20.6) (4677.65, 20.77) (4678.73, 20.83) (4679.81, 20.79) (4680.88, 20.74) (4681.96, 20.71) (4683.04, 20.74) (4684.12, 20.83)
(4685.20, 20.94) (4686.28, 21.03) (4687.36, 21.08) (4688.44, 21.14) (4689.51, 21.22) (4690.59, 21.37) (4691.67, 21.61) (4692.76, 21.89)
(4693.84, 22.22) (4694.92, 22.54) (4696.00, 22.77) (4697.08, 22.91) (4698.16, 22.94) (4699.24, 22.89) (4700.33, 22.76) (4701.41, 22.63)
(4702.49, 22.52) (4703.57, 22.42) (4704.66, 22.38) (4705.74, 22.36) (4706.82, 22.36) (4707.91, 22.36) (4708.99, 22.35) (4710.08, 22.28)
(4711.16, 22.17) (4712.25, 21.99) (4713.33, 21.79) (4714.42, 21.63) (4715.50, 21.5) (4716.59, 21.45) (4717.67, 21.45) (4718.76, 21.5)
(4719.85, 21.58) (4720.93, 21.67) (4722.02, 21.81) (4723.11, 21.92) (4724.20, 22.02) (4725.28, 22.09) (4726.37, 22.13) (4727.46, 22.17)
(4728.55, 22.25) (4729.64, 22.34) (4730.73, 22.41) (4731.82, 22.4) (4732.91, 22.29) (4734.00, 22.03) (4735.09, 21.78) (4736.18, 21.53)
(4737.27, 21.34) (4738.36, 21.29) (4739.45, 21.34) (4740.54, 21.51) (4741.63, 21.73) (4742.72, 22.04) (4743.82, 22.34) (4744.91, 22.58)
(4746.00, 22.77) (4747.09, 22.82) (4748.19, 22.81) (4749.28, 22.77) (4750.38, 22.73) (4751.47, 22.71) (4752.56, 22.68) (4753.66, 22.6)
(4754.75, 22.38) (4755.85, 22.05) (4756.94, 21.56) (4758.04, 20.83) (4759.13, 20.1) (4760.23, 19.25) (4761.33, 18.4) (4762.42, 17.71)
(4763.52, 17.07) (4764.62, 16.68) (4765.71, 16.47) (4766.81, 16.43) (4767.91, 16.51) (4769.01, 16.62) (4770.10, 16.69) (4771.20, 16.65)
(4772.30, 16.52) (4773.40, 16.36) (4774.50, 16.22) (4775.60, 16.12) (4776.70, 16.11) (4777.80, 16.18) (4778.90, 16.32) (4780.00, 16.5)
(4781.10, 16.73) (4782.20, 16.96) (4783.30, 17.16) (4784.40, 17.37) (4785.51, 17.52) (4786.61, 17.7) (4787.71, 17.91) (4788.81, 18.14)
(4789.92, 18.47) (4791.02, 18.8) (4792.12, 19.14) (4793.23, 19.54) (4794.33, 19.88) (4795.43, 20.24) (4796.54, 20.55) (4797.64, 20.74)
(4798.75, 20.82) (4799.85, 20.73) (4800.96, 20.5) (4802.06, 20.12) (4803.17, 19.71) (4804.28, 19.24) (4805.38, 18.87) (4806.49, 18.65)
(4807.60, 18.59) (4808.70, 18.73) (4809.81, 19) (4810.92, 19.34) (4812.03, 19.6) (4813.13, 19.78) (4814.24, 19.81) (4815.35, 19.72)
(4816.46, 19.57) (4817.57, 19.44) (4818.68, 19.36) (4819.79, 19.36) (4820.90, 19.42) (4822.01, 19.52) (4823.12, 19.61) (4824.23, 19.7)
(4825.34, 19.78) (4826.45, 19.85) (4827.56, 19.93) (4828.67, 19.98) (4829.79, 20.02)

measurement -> -4.7 AA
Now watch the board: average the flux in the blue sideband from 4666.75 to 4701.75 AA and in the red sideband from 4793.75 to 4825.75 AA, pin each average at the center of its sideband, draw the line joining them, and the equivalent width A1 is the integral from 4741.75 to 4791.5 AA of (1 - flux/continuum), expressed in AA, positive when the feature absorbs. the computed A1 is 3.17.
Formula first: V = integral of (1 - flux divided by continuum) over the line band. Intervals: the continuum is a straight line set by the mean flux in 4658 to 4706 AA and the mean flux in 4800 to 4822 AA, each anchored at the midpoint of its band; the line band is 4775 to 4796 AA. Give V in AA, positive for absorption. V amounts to 2.3 AA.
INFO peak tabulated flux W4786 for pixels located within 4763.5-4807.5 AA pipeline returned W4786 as 20.82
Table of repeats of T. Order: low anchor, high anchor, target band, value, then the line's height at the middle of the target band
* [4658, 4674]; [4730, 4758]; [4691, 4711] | -0.2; 22.2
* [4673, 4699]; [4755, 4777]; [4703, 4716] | -1.2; 20.3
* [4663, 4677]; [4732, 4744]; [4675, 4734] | -1.0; 21.4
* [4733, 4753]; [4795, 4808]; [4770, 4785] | 3.1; 20.8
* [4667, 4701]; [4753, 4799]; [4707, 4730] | -2.1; 20.1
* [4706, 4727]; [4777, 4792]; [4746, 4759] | -1.9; 19.5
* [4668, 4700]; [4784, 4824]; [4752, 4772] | 1.1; 20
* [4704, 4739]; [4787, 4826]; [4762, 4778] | 3.1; 20.5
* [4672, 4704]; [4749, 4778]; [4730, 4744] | -1.5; 19.7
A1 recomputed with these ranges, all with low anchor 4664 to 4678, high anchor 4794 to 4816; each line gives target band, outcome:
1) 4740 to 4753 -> -1.4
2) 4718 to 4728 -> -0.7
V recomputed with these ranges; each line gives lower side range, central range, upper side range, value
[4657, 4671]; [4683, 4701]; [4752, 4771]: 0.0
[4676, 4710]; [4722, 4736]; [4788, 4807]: -0.7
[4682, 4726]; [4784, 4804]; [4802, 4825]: 0.5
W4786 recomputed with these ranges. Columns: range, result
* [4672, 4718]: 22.94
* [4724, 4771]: 22.82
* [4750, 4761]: 22.73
